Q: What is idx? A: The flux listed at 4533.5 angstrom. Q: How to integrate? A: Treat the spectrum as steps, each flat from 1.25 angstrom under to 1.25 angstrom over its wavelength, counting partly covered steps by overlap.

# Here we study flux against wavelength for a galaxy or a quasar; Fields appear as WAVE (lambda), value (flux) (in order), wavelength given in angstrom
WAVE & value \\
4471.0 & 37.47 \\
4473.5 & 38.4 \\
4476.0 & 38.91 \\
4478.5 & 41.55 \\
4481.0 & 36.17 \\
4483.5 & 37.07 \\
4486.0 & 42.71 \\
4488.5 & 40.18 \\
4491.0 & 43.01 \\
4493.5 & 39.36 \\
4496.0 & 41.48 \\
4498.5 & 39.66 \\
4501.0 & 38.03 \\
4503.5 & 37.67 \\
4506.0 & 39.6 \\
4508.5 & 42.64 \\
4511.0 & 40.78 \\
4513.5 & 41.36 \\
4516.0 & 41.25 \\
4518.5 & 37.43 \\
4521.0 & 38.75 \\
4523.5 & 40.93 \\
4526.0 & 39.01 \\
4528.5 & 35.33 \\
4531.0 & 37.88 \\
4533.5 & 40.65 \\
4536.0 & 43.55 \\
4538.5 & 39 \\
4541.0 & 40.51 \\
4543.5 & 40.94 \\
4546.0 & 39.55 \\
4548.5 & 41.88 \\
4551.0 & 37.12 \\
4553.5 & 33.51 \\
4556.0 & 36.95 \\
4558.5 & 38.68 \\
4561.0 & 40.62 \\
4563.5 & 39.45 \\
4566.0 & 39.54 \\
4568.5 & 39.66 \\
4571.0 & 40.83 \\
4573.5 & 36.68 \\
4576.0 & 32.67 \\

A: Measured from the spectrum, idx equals 40.65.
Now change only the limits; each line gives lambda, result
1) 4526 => 39.01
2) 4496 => 41.48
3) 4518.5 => 37.43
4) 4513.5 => 41.36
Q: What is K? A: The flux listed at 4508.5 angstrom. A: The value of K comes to 42.64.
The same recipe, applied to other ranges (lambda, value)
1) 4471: 37.47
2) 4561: 40.62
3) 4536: 43.55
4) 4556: 36.95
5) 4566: 39.54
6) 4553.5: 33.51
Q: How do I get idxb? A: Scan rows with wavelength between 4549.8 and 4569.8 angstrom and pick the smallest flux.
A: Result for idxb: 33.51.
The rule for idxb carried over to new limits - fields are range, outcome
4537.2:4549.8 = 39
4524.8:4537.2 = 35.33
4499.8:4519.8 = 37.43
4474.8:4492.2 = 36.17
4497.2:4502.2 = 38.03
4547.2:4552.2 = 37.12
